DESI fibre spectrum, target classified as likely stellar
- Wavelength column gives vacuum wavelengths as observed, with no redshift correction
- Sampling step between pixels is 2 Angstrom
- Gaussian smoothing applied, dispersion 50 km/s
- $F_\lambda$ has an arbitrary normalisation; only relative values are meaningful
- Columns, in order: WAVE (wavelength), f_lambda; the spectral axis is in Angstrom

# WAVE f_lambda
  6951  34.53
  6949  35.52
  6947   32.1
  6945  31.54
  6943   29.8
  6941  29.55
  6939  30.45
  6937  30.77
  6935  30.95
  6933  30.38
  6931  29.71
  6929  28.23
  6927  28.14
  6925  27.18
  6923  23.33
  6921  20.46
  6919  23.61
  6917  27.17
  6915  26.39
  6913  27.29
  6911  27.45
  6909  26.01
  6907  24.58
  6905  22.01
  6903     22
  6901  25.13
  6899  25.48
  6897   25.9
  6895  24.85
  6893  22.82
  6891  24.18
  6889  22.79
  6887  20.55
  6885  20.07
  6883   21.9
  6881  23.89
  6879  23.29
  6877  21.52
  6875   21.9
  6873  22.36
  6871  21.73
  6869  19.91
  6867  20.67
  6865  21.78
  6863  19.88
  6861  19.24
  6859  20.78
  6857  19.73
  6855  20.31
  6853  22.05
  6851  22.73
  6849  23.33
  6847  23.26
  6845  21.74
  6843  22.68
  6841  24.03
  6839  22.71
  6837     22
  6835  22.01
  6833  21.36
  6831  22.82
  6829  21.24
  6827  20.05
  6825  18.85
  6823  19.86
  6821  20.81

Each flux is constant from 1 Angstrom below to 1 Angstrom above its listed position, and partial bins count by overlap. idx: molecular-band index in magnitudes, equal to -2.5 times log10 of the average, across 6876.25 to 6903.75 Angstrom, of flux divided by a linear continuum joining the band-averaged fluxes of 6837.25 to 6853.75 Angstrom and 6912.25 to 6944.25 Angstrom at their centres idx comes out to 0.10 mag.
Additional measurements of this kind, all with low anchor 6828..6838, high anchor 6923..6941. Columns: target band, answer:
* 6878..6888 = 0.16 mag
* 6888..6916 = 0.09 mag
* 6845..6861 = 0.08 mag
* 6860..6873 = 0.18 mag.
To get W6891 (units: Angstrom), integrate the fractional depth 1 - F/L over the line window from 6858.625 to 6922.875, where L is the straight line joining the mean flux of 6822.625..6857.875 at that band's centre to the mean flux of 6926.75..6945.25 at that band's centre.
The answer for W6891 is 7.43 Angstrom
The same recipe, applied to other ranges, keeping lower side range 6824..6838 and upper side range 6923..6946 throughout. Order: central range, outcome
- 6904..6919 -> 1.0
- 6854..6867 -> 1.8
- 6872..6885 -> 1.4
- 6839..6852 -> -0.4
